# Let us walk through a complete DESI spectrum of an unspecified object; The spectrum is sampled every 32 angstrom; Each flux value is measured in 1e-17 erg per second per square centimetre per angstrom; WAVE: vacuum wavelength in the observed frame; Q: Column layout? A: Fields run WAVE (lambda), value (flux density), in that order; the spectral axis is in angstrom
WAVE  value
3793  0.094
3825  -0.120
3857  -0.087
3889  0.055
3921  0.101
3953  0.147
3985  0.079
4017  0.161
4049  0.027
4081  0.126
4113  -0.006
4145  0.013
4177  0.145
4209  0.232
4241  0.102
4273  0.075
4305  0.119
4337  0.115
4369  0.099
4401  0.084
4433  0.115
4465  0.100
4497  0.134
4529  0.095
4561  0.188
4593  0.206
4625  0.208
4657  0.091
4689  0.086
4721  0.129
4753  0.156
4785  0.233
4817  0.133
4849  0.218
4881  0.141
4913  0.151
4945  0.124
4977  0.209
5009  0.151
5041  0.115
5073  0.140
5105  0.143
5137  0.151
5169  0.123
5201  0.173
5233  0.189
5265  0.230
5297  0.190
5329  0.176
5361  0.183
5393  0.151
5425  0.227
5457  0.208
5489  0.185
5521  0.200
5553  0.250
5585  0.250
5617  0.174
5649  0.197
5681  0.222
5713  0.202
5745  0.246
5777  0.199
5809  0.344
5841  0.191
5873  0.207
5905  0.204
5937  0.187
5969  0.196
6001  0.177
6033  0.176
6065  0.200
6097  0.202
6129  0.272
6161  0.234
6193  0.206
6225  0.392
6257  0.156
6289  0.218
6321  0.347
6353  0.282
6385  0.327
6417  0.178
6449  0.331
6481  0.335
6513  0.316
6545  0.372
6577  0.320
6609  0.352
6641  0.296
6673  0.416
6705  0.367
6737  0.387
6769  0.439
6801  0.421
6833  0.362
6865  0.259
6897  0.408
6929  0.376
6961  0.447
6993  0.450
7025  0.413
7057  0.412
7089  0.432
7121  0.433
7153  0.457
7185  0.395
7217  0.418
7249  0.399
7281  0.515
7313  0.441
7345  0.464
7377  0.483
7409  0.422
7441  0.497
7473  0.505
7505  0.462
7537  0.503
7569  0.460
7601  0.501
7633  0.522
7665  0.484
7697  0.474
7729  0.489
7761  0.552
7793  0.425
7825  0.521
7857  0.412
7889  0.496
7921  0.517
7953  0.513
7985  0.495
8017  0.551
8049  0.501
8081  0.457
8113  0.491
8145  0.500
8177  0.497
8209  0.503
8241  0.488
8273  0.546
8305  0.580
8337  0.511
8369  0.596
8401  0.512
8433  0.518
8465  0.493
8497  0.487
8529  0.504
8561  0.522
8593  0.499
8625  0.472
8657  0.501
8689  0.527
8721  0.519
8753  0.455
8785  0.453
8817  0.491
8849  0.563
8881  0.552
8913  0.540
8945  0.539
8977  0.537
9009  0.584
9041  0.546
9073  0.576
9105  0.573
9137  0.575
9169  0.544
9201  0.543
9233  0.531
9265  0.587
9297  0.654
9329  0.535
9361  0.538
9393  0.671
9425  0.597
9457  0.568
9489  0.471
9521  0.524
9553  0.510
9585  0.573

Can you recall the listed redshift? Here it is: 0.672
